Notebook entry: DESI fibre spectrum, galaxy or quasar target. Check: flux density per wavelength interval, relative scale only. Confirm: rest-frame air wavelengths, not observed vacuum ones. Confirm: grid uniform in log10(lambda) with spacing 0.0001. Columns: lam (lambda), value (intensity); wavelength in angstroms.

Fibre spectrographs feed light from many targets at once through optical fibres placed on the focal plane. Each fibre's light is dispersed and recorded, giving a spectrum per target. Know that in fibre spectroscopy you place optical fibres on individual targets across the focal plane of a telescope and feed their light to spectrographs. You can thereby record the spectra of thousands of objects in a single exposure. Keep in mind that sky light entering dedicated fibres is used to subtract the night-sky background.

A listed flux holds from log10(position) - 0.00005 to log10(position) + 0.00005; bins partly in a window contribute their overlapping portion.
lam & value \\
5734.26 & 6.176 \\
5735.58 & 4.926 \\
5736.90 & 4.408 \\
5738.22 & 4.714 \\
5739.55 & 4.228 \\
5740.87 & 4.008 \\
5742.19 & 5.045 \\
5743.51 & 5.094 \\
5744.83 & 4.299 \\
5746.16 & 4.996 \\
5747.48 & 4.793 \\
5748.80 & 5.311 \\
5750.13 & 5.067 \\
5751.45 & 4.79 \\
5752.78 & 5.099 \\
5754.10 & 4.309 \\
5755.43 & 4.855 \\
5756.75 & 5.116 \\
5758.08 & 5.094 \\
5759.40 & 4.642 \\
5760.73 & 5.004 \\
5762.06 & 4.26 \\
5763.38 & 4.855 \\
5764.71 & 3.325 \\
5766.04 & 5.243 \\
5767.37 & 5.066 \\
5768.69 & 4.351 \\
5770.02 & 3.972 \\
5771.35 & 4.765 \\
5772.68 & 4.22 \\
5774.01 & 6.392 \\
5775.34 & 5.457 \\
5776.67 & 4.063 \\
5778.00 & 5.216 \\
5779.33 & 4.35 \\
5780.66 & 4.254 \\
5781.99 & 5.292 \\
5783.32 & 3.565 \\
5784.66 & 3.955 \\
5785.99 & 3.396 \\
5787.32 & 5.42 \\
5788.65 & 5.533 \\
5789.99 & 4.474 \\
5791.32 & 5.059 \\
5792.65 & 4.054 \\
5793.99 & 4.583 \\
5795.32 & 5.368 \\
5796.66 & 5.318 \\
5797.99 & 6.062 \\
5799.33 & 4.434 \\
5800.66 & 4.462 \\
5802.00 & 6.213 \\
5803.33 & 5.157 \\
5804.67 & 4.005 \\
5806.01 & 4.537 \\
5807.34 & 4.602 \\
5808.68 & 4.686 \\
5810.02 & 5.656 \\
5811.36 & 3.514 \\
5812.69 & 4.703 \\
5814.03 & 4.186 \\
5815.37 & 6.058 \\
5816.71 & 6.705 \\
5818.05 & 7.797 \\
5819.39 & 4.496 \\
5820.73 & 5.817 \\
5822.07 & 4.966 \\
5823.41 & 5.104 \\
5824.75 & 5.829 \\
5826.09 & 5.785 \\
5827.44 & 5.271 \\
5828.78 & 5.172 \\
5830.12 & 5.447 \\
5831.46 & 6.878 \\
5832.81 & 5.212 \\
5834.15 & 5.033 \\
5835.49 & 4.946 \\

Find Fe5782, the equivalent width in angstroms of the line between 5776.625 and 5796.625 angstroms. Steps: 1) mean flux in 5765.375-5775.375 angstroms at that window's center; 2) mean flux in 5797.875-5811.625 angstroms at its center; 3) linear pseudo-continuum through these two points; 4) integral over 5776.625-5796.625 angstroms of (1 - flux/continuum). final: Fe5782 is 1.1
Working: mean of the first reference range 4.9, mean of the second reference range 4.84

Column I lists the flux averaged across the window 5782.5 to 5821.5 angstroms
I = 4.96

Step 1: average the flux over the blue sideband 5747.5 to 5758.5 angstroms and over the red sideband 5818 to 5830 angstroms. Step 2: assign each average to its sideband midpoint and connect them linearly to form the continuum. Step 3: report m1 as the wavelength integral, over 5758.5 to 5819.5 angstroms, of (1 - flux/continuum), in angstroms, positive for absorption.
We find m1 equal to 4.23 angstroms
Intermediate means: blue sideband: 4.94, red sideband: 5.46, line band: 4.85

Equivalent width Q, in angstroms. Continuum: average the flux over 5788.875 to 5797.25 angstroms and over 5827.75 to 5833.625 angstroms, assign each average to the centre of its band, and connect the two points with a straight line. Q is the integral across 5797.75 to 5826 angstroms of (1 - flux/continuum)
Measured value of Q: 0.3 angstroms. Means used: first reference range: 4.84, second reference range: 5.64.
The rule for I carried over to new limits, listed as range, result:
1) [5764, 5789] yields 4.61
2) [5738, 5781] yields 4.74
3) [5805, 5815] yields 4.58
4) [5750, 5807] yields 4.76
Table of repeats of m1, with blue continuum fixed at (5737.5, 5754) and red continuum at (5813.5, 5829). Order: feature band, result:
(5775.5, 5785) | 1.29 angstroms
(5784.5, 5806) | 1.91 angstroms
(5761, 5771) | 1.05 angstroms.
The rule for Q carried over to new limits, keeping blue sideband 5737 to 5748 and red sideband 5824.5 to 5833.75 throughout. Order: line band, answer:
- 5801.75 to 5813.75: 1.48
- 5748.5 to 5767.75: 0.08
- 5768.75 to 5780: 0.49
